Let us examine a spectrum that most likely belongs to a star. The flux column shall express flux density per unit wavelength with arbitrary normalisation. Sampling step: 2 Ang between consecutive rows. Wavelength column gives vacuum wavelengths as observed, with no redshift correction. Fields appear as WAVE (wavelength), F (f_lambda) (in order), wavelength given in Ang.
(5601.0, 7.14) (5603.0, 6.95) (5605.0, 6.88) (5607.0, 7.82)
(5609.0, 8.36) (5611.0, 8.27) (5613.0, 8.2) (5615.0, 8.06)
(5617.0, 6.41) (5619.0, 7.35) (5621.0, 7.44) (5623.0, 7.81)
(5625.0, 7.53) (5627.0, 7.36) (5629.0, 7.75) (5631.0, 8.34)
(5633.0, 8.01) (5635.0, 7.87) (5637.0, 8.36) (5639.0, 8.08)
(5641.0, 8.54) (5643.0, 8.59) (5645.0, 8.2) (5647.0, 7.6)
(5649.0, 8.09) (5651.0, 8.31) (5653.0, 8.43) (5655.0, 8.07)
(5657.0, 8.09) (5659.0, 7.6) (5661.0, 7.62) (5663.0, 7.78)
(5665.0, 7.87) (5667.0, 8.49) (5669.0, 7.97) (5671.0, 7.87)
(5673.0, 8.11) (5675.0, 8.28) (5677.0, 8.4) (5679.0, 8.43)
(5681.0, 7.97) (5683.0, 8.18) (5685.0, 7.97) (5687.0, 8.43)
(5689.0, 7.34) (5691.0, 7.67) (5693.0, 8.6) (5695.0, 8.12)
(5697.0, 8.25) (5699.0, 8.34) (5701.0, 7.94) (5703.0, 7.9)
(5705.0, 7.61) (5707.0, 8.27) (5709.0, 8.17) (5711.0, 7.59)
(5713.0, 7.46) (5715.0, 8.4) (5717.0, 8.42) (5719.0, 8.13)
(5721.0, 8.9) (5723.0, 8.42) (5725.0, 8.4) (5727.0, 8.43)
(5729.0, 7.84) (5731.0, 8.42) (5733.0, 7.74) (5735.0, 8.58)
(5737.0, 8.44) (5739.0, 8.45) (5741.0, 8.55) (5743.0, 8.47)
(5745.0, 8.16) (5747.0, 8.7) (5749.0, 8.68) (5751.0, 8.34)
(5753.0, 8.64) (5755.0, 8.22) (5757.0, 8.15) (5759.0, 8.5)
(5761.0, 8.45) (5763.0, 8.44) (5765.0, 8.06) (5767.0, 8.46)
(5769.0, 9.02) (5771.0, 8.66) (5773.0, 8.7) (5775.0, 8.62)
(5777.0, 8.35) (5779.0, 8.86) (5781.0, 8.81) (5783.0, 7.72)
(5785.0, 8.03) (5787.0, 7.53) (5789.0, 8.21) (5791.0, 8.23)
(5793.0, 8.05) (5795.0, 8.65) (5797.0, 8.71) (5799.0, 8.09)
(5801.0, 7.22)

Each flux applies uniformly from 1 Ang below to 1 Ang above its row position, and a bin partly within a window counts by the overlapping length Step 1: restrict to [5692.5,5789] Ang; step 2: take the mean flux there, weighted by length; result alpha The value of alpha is 8.31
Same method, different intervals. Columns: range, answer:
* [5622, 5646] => 8.04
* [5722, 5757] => 8.37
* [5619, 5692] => 8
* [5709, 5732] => 8.22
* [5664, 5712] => 8.07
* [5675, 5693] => 8.09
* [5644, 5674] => 8.01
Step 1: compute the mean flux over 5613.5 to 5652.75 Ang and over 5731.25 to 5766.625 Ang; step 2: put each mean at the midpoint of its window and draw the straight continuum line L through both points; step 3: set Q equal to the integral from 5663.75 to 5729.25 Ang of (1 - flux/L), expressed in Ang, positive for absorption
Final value 0.3 Ang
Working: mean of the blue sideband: 7.89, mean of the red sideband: 8.39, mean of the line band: 8.13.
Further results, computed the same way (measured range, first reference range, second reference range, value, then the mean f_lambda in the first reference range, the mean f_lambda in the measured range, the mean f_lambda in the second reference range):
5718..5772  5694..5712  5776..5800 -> -1.8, 8.02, 8.42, 8.27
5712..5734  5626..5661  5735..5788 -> 0.2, 8.06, 8.23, 8.43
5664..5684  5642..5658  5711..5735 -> 0.1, 8.17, 8.16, 8.22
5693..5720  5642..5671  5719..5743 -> 0.6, 8.04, 8.07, 8.37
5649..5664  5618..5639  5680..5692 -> -0.3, 7.8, 7.99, 7.93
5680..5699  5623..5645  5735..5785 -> 0.4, 8.04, 8.07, 8.47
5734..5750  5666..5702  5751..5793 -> -0.4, 8.13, 8.5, 8.37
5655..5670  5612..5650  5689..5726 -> 0.1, 7.87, 7.93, 8.12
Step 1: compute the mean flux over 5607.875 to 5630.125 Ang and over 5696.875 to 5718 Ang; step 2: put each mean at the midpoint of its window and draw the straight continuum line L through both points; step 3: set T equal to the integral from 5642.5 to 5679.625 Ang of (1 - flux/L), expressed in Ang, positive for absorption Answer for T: -1.1 Ang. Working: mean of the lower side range 7.69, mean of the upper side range 8.02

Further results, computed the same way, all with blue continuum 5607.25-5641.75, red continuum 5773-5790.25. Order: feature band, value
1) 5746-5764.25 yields -0.52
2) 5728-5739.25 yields -0.10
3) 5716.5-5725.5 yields -0.37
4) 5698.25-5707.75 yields 0.09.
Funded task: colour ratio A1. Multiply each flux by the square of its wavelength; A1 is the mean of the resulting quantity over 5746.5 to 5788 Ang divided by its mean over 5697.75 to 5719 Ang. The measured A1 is 1.07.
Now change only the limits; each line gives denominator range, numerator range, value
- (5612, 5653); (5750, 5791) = 1.11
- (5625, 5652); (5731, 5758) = 1.08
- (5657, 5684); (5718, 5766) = 1.07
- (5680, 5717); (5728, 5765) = 1.06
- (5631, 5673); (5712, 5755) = 1.06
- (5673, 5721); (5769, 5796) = 1.06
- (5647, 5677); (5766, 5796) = 1.09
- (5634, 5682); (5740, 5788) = 1.08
